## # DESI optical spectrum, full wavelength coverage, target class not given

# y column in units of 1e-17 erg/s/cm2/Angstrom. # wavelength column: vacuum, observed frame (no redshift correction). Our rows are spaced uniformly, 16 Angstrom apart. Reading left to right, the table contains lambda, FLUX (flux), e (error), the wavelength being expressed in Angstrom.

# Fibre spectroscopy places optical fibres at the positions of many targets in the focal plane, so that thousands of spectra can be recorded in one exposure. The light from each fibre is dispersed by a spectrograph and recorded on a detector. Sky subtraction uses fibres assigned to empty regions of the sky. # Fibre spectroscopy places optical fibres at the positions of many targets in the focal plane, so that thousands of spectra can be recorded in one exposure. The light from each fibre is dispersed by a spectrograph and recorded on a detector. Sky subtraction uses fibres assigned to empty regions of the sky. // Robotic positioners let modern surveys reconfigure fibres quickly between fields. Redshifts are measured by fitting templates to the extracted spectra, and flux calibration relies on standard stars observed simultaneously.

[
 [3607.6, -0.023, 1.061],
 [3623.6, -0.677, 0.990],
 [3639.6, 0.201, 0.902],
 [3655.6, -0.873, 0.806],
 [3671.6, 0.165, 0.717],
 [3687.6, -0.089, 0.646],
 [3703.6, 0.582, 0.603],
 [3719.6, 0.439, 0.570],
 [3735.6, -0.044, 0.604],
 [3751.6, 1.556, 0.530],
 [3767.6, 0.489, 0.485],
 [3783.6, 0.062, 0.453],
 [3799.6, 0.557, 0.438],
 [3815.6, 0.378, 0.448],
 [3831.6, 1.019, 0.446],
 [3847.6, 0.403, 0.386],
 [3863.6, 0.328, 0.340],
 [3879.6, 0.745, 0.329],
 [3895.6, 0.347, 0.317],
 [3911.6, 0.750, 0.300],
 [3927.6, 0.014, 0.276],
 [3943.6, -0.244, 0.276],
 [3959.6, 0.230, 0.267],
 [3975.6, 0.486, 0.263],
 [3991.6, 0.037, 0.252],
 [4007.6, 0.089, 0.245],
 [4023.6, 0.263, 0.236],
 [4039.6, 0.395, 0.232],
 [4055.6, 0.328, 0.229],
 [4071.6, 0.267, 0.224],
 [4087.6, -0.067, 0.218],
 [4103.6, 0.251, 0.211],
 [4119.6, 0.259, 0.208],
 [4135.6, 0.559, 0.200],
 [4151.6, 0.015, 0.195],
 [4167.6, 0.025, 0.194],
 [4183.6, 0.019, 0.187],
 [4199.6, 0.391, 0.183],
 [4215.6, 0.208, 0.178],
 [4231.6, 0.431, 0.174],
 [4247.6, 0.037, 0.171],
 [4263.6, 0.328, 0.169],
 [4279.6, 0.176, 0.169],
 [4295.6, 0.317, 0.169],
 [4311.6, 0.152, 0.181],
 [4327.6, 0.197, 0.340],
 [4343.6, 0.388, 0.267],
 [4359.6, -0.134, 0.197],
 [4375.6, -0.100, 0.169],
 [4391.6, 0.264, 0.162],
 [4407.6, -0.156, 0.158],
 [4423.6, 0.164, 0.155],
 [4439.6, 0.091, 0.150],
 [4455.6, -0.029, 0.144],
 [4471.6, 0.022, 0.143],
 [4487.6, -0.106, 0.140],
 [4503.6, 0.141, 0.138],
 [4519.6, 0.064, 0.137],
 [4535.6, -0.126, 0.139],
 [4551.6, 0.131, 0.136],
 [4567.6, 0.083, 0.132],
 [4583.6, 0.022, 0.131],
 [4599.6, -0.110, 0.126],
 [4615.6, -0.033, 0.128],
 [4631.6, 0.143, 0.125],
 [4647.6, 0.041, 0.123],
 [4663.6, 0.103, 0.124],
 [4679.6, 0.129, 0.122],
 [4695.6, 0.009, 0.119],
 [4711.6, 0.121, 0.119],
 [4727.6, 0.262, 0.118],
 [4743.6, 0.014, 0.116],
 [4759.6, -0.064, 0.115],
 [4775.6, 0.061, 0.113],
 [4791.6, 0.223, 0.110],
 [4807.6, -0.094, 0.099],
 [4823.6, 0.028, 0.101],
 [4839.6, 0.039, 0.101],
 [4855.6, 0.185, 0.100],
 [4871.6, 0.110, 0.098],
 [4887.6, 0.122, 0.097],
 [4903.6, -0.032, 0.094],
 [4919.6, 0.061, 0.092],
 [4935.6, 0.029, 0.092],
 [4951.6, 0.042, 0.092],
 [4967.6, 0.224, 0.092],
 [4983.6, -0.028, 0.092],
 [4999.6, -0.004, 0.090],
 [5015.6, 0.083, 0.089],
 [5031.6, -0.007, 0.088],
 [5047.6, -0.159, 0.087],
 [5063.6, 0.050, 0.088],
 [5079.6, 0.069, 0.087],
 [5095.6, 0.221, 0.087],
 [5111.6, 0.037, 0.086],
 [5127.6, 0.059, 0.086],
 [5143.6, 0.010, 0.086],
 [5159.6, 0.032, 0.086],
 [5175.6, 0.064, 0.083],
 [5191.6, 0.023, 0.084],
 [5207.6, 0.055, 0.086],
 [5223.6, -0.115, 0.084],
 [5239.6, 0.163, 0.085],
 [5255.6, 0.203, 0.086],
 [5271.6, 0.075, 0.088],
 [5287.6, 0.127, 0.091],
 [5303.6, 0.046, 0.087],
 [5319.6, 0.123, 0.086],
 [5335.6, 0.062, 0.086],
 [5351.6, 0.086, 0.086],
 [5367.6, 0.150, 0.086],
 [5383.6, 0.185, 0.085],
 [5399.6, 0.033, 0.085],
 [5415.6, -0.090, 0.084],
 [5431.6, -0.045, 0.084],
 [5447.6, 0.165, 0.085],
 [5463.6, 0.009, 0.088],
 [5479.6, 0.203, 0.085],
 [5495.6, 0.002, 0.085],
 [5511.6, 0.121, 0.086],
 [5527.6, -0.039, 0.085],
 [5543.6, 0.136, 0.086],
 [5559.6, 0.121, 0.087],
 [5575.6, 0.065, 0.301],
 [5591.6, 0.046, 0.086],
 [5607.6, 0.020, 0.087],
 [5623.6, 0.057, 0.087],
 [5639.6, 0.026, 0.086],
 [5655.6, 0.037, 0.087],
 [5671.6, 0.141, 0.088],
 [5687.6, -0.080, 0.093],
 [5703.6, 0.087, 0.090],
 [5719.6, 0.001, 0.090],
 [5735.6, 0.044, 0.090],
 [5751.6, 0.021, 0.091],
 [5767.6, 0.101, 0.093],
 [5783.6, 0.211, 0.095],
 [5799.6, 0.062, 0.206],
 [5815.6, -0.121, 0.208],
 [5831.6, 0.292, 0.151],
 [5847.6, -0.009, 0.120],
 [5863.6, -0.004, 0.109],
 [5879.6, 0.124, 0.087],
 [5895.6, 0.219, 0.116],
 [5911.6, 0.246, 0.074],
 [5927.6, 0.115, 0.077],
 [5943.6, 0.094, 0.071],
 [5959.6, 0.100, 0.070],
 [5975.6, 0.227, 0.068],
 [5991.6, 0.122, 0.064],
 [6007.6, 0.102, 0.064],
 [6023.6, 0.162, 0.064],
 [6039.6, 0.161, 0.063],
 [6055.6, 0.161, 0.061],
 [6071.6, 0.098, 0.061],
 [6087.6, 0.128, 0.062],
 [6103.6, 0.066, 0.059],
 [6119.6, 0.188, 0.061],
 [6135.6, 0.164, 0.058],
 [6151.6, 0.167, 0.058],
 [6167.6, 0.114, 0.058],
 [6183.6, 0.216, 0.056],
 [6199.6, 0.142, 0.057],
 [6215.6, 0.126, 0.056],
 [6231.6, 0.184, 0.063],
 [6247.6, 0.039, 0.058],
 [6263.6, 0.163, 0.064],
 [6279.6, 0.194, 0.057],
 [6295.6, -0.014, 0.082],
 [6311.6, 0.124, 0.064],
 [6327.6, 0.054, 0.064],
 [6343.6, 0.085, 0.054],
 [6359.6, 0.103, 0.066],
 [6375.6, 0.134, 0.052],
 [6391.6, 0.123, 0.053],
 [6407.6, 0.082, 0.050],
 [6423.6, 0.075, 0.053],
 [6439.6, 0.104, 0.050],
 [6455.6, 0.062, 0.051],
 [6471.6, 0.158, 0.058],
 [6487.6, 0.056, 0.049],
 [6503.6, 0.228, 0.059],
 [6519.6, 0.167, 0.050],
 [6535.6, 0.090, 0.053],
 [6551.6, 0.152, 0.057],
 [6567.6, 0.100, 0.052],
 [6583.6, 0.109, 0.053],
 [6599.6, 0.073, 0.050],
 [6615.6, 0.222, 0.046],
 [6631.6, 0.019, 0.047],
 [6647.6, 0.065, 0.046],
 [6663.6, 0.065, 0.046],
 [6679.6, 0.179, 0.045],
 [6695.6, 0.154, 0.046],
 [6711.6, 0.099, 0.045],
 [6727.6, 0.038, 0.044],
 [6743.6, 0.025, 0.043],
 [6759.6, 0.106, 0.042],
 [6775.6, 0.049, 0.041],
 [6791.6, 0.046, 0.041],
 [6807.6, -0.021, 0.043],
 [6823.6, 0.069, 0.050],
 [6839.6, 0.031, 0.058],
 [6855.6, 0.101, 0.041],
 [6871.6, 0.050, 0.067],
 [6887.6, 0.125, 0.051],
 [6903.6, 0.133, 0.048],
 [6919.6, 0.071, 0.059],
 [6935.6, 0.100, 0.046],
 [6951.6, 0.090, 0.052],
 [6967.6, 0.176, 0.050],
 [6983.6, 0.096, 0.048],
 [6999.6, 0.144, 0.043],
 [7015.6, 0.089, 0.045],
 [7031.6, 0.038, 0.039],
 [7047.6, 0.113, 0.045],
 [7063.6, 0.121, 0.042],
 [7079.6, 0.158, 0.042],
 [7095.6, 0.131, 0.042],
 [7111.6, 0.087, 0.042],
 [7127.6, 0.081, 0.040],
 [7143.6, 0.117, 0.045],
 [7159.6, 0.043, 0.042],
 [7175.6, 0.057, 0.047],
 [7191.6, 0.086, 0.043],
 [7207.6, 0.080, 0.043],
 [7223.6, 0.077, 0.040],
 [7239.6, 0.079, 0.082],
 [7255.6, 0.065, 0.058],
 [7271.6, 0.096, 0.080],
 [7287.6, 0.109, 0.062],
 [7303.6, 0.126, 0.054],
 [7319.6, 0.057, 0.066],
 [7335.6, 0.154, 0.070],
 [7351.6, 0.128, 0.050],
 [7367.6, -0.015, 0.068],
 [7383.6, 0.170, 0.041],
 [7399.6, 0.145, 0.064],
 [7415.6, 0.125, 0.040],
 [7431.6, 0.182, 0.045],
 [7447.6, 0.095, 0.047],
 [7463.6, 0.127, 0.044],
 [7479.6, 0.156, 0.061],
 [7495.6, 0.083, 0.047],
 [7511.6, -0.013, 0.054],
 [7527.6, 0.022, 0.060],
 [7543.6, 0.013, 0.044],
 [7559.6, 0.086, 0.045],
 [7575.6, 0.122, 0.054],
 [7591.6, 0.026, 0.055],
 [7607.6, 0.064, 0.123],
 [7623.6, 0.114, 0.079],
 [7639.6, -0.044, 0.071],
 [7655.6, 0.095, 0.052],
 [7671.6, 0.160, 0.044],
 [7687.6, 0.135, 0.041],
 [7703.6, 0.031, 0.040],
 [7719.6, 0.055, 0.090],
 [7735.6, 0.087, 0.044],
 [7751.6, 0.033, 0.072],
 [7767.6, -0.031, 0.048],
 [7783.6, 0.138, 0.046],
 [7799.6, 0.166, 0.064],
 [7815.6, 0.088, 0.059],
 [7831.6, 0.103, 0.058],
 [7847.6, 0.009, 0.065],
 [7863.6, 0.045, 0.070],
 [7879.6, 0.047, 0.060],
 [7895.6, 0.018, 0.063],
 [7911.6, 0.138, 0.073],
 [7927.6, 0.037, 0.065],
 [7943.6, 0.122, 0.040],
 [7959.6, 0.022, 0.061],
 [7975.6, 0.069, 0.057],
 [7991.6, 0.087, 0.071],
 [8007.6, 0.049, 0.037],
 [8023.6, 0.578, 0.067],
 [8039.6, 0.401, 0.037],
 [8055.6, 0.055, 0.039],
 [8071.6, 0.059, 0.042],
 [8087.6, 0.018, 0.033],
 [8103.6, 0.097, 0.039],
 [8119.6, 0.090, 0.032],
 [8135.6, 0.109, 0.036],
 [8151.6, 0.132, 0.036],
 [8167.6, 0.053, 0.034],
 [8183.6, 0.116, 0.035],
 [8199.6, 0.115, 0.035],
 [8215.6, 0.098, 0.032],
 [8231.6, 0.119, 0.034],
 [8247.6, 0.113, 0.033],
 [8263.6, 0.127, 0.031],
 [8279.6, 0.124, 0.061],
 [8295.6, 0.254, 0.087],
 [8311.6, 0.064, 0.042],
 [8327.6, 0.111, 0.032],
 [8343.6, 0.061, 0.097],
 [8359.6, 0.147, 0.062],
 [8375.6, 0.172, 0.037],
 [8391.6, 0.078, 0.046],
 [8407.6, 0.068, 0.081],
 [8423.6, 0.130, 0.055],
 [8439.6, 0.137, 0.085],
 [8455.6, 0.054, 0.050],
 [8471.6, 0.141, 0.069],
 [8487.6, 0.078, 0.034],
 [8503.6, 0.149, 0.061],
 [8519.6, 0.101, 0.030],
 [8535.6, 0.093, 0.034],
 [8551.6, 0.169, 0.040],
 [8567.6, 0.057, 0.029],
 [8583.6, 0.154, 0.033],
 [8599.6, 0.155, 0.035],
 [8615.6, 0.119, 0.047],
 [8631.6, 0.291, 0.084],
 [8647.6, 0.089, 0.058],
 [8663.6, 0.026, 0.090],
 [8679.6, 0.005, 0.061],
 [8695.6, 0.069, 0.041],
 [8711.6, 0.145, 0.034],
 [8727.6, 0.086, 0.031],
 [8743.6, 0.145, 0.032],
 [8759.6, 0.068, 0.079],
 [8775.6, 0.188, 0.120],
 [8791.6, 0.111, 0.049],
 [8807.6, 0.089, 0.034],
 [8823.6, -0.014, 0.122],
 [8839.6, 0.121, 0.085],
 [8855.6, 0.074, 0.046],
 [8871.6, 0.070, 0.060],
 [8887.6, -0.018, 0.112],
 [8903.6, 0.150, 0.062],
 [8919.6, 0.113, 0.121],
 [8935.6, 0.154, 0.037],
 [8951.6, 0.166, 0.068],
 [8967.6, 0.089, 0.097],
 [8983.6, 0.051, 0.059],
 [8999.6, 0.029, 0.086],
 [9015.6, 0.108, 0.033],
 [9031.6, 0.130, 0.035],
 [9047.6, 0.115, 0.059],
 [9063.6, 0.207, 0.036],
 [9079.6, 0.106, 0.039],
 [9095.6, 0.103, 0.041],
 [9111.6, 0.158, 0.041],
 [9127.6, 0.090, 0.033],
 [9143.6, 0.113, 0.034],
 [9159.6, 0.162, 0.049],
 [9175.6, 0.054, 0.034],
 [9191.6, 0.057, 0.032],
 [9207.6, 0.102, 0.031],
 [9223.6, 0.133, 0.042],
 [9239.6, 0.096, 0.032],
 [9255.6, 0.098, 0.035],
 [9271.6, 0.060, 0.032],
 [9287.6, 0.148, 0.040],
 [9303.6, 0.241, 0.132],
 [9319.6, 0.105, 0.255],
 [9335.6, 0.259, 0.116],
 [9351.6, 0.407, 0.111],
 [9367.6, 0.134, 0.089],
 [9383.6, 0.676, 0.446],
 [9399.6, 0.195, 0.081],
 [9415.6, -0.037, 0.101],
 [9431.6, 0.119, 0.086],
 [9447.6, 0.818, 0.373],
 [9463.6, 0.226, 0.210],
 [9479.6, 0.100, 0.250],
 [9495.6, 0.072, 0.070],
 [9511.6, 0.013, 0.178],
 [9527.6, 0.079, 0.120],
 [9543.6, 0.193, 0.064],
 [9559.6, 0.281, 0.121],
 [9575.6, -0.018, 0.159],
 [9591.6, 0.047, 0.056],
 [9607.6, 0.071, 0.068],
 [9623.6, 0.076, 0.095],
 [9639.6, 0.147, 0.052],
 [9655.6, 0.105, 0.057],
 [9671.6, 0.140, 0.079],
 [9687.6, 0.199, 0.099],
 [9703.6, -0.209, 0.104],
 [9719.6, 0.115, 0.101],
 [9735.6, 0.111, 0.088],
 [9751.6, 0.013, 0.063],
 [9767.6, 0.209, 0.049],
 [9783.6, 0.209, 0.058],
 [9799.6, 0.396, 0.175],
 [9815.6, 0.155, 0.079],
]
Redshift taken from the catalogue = 1.154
